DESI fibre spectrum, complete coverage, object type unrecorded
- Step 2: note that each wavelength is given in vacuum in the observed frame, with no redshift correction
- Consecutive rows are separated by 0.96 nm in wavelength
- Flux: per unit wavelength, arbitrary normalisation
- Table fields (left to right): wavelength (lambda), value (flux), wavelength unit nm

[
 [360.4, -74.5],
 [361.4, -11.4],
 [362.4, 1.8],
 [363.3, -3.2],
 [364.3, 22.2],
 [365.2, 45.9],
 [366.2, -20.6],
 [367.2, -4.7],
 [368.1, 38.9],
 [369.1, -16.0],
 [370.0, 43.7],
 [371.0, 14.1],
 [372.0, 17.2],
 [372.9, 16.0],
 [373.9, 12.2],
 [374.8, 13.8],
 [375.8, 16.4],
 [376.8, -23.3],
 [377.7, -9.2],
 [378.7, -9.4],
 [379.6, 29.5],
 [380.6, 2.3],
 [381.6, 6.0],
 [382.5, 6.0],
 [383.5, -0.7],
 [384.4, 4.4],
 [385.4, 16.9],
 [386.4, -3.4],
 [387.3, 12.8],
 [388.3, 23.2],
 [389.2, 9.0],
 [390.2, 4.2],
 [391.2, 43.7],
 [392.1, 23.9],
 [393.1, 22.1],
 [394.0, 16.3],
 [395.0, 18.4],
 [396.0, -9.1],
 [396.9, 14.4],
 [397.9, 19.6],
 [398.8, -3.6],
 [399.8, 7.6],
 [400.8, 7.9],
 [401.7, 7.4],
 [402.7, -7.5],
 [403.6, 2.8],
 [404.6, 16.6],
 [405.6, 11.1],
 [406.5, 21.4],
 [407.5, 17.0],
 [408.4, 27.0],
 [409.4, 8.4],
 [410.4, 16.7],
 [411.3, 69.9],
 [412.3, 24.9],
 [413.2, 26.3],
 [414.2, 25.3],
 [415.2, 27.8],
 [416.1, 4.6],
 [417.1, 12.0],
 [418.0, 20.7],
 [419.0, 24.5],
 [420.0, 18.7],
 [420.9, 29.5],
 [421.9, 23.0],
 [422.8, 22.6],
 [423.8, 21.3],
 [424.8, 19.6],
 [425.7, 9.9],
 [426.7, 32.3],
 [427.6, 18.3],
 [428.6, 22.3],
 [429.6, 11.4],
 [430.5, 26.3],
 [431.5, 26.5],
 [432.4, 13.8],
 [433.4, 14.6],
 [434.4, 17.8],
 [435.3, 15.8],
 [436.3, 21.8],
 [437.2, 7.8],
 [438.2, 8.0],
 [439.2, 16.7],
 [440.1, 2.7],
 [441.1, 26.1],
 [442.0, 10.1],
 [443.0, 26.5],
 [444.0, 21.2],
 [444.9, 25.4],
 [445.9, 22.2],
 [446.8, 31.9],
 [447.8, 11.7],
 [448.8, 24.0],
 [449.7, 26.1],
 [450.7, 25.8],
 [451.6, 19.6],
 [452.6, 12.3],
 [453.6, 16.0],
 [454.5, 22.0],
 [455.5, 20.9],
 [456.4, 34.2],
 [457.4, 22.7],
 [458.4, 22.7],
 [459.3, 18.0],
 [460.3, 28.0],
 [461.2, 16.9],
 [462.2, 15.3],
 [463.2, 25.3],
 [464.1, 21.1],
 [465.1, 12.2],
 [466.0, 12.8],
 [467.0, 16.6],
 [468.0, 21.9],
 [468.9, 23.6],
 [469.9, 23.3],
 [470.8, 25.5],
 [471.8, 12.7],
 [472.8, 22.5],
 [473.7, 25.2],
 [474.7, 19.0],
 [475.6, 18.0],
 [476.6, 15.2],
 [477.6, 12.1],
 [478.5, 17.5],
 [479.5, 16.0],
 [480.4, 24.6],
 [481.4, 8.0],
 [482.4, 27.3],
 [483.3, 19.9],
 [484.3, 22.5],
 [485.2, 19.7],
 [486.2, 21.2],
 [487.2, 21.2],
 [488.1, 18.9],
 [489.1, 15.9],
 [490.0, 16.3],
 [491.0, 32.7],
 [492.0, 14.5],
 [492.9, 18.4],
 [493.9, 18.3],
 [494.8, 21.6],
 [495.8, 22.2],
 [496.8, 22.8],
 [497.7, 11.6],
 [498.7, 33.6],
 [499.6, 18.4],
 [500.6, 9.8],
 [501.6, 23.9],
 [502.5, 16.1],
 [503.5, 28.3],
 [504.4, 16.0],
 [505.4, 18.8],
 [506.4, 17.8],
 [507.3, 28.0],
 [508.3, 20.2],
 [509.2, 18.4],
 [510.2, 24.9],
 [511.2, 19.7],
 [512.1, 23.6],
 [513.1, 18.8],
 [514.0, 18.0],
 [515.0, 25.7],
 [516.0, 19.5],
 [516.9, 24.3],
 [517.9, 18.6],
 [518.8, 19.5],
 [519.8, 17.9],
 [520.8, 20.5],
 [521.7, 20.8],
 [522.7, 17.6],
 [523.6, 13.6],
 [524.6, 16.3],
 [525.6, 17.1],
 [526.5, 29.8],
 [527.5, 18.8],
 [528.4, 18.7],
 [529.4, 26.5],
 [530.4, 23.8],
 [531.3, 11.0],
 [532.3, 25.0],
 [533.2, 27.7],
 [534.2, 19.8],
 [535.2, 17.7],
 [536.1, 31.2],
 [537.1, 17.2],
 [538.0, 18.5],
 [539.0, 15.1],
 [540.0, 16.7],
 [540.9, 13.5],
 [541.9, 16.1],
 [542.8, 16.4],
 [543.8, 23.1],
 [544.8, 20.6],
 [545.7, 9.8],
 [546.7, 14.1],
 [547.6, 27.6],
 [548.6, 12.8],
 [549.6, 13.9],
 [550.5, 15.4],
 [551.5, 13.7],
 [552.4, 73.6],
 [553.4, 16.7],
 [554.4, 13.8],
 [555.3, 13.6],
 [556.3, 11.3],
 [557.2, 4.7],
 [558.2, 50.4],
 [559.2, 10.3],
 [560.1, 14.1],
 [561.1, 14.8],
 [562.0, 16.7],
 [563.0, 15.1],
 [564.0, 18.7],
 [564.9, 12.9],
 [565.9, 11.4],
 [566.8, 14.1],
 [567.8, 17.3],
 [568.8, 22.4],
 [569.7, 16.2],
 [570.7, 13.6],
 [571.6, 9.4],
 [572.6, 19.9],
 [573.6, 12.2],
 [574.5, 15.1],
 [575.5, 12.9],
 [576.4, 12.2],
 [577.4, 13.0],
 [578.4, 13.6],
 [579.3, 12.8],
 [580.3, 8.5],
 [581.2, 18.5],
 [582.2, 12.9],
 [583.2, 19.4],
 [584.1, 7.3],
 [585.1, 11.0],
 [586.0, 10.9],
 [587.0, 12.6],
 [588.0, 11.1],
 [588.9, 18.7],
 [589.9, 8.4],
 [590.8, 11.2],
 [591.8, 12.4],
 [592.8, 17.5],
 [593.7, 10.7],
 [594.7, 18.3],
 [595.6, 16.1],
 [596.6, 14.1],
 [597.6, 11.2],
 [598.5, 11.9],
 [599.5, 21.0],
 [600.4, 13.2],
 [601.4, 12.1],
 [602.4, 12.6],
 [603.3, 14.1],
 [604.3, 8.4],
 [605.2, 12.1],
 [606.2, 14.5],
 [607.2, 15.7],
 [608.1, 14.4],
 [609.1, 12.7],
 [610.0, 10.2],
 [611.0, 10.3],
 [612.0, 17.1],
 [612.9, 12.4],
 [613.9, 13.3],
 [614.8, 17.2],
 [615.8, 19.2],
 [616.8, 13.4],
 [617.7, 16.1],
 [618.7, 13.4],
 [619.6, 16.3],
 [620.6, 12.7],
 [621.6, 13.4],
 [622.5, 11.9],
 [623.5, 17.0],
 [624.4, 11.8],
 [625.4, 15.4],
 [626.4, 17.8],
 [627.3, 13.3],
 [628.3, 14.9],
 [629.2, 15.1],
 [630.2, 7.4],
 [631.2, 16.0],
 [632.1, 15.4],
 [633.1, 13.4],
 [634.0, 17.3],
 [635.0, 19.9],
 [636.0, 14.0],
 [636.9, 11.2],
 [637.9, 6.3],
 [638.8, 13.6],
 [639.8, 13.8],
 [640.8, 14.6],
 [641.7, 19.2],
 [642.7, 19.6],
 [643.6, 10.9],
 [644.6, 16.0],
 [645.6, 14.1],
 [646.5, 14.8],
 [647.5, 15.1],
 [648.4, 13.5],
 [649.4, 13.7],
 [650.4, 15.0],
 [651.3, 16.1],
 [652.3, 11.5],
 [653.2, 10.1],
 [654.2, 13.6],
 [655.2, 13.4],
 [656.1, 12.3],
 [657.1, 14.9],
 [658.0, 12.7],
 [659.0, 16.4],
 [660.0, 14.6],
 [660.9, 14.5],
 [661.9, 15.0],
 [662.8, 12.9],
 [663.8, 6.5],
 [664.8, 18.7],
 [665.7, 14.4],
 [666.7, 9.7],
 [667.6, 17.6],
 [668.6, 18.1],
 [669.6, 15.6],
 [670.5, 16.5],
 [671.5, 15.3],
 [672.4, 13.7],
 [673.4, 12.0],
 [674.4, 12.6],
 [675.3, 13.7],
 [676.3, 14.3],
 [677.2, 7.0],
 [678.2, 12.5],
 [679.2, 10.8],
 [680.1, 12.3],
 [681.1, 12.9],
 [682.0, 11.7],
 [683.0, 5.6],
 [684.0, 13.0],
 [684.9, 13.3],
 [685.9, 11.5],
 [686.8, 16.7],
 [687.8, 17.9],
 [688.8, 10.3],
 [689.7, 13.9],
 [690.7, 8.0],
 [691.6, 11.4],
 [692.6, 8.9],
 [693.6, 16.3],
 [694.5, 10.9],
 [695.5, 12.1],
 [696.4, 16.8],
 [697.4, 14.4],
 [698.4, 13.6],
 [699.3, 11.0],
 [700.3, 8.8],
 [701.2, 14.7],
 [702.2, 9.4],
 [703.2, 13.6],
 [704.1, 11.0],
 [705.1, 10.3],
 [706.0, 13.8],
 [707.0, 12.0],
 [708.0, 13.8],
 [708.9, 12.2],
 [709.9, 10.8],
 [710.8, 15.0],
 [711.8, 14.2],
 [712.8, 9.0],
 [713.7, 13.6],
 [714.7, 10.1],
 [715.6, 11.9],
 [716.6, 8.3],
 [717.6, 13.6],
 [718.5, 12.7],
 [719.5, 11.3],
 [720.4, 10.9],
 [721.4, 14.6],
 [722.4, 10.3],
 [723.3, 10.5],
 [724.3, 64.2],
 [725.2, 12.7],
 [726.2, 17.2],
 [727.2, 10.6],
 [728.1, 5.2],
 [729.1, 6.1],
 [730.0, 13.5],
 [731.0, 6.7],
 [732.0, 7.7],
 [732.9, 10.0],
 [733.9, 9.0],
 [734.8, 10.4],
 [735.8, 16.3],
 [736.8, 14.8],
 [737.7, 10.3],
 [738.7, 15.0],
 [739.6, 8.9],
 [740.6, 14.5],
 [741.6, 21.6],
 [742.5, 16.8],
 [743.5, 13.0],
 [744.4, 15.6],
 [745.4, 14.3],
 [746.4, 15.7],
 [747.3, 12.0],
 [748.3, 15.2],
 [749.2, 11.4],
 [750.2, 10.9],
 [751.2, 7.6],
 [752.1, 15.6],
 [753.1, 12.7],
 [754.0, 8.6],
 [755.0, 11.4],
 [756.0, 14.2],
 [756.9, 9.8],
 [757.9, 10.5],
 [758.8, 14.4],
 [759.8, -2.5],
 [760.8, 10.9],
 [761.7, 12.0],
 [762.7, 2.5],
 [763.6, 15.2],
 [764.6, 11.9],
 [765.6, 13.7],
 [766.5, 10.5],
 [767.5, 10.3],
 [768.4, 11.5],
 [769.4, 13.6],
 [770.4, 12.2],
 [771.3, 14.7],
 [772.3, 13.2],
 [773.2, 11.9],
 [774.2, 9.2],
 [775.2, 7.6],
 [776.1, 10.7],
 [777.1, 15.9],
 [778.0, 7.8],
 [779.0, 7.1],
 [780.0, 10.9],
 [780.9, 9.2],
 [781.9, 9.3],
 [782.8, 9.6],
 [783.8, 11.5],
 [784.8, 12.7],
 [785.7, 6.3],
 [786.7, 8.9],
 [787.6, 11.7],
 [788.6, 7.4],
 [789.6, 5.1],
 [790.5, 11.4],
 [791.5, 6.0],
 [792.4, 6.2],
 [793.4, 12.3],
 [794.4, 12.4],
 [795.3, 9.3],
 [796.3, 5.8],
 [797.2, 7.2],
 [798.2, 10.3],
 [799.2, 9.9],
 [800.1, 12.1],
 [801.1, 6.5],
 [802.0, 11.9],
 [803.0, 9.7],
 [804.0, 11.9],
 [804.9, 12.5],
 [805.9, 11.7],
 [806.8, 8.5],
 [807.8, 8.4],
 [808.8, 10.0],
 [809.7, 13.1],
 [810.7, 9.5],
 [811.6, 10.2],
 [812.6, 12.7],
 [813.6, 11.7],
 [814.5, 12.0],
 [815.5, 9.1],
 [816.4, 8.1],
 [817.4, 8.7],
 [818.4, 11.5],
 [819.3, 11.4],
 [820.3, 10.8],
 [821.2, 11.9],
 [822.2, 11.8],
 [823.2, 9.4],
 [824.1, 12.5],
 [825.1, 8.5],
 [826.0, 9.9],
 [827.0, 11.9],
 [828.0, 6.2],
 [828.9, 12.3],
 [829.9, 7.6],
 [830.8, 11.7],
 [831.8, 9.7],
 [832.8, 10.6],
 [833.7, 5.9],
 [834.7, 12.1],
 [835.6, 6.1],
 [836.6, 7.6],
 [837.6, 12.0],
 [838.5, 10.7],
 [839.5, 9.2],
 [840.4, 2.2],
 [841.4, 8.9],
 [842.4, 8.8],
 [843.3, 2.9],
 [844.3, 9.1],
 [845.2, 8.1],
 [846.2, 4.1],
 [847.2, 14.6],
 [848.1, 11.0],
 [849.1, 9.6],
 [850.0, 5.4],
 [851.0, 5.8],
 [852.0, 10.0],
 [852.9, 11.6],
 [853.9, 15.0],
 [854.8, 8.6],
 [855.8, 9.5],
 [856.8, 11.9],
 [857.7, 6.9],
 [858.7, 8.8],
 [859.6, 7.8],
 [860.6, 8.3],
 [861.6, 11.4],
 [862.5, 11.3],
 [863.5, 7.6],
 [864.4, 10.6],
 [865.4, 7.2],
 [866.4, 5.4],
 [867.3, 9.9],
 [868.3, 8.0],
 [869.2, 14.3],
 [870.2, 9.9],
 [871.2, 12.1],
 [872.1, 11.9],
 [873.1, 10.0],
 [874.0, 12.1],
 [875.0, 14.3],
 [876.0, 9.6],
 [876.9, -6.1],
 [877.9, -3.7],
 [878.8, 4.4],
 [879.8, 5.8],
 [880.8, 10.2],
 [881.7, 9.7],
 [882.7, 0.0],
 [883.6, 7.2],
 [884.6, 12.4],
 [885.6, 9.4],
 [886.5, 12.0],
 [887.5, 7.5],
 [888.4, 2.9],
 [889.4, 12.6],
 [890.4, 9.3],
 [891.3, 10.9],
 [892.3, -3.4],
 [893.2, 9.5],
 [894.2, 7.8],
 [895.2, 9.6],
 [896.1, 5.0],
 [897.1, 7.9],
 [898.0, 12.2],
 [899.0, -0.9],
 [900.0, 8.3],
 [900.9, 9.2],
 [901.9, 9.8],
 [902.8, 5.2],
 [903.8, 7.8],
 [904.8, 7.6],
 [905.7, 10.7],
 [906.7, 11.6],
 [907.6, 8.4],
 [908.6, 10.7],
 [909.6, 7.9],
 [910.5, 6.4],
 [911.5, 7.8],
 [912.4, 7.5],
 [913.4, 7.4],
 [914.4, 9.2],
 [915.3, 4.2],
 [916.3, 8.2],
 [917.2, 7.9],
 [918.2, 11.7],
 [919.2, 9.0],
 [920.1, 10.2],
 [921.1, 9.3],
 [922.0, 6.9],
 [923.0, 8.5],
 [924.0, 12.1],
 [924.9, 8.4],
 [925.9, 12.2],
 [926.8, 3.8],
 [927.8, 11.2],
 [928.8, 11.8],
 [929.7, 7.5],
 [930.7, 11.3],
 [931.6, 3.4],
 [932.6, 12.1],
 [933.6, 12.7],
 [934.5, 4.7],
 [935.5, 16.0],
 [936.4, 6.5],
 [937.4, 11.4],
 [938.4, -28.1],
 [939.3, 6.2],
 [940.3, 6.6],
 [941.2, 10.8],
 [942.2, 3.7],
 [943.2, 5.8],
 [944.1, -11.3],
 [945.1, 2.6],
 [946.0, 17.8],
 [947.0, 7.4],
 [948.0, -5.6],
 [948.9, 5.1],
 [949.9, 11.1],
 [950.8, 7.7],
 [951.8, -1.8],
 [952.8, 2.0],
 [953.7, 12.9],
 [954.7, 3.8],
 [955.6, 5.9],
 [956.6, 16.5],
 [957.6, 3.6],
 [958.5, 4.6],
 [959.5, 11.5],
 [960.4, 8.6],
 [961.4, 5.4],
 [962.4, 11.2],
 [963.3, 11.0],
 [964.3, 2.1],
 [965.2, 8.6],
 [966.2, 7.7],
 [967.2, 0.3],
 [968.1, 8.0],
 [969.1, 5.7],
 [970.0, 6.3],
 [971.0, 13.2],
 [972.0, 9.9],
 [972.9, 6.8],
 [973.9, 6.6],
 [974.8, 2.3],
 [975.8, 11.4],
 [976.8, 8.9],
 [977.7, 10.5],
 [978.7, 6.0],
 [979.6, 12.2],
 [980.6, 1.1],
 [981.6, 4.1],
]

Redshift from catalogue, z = 0.103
